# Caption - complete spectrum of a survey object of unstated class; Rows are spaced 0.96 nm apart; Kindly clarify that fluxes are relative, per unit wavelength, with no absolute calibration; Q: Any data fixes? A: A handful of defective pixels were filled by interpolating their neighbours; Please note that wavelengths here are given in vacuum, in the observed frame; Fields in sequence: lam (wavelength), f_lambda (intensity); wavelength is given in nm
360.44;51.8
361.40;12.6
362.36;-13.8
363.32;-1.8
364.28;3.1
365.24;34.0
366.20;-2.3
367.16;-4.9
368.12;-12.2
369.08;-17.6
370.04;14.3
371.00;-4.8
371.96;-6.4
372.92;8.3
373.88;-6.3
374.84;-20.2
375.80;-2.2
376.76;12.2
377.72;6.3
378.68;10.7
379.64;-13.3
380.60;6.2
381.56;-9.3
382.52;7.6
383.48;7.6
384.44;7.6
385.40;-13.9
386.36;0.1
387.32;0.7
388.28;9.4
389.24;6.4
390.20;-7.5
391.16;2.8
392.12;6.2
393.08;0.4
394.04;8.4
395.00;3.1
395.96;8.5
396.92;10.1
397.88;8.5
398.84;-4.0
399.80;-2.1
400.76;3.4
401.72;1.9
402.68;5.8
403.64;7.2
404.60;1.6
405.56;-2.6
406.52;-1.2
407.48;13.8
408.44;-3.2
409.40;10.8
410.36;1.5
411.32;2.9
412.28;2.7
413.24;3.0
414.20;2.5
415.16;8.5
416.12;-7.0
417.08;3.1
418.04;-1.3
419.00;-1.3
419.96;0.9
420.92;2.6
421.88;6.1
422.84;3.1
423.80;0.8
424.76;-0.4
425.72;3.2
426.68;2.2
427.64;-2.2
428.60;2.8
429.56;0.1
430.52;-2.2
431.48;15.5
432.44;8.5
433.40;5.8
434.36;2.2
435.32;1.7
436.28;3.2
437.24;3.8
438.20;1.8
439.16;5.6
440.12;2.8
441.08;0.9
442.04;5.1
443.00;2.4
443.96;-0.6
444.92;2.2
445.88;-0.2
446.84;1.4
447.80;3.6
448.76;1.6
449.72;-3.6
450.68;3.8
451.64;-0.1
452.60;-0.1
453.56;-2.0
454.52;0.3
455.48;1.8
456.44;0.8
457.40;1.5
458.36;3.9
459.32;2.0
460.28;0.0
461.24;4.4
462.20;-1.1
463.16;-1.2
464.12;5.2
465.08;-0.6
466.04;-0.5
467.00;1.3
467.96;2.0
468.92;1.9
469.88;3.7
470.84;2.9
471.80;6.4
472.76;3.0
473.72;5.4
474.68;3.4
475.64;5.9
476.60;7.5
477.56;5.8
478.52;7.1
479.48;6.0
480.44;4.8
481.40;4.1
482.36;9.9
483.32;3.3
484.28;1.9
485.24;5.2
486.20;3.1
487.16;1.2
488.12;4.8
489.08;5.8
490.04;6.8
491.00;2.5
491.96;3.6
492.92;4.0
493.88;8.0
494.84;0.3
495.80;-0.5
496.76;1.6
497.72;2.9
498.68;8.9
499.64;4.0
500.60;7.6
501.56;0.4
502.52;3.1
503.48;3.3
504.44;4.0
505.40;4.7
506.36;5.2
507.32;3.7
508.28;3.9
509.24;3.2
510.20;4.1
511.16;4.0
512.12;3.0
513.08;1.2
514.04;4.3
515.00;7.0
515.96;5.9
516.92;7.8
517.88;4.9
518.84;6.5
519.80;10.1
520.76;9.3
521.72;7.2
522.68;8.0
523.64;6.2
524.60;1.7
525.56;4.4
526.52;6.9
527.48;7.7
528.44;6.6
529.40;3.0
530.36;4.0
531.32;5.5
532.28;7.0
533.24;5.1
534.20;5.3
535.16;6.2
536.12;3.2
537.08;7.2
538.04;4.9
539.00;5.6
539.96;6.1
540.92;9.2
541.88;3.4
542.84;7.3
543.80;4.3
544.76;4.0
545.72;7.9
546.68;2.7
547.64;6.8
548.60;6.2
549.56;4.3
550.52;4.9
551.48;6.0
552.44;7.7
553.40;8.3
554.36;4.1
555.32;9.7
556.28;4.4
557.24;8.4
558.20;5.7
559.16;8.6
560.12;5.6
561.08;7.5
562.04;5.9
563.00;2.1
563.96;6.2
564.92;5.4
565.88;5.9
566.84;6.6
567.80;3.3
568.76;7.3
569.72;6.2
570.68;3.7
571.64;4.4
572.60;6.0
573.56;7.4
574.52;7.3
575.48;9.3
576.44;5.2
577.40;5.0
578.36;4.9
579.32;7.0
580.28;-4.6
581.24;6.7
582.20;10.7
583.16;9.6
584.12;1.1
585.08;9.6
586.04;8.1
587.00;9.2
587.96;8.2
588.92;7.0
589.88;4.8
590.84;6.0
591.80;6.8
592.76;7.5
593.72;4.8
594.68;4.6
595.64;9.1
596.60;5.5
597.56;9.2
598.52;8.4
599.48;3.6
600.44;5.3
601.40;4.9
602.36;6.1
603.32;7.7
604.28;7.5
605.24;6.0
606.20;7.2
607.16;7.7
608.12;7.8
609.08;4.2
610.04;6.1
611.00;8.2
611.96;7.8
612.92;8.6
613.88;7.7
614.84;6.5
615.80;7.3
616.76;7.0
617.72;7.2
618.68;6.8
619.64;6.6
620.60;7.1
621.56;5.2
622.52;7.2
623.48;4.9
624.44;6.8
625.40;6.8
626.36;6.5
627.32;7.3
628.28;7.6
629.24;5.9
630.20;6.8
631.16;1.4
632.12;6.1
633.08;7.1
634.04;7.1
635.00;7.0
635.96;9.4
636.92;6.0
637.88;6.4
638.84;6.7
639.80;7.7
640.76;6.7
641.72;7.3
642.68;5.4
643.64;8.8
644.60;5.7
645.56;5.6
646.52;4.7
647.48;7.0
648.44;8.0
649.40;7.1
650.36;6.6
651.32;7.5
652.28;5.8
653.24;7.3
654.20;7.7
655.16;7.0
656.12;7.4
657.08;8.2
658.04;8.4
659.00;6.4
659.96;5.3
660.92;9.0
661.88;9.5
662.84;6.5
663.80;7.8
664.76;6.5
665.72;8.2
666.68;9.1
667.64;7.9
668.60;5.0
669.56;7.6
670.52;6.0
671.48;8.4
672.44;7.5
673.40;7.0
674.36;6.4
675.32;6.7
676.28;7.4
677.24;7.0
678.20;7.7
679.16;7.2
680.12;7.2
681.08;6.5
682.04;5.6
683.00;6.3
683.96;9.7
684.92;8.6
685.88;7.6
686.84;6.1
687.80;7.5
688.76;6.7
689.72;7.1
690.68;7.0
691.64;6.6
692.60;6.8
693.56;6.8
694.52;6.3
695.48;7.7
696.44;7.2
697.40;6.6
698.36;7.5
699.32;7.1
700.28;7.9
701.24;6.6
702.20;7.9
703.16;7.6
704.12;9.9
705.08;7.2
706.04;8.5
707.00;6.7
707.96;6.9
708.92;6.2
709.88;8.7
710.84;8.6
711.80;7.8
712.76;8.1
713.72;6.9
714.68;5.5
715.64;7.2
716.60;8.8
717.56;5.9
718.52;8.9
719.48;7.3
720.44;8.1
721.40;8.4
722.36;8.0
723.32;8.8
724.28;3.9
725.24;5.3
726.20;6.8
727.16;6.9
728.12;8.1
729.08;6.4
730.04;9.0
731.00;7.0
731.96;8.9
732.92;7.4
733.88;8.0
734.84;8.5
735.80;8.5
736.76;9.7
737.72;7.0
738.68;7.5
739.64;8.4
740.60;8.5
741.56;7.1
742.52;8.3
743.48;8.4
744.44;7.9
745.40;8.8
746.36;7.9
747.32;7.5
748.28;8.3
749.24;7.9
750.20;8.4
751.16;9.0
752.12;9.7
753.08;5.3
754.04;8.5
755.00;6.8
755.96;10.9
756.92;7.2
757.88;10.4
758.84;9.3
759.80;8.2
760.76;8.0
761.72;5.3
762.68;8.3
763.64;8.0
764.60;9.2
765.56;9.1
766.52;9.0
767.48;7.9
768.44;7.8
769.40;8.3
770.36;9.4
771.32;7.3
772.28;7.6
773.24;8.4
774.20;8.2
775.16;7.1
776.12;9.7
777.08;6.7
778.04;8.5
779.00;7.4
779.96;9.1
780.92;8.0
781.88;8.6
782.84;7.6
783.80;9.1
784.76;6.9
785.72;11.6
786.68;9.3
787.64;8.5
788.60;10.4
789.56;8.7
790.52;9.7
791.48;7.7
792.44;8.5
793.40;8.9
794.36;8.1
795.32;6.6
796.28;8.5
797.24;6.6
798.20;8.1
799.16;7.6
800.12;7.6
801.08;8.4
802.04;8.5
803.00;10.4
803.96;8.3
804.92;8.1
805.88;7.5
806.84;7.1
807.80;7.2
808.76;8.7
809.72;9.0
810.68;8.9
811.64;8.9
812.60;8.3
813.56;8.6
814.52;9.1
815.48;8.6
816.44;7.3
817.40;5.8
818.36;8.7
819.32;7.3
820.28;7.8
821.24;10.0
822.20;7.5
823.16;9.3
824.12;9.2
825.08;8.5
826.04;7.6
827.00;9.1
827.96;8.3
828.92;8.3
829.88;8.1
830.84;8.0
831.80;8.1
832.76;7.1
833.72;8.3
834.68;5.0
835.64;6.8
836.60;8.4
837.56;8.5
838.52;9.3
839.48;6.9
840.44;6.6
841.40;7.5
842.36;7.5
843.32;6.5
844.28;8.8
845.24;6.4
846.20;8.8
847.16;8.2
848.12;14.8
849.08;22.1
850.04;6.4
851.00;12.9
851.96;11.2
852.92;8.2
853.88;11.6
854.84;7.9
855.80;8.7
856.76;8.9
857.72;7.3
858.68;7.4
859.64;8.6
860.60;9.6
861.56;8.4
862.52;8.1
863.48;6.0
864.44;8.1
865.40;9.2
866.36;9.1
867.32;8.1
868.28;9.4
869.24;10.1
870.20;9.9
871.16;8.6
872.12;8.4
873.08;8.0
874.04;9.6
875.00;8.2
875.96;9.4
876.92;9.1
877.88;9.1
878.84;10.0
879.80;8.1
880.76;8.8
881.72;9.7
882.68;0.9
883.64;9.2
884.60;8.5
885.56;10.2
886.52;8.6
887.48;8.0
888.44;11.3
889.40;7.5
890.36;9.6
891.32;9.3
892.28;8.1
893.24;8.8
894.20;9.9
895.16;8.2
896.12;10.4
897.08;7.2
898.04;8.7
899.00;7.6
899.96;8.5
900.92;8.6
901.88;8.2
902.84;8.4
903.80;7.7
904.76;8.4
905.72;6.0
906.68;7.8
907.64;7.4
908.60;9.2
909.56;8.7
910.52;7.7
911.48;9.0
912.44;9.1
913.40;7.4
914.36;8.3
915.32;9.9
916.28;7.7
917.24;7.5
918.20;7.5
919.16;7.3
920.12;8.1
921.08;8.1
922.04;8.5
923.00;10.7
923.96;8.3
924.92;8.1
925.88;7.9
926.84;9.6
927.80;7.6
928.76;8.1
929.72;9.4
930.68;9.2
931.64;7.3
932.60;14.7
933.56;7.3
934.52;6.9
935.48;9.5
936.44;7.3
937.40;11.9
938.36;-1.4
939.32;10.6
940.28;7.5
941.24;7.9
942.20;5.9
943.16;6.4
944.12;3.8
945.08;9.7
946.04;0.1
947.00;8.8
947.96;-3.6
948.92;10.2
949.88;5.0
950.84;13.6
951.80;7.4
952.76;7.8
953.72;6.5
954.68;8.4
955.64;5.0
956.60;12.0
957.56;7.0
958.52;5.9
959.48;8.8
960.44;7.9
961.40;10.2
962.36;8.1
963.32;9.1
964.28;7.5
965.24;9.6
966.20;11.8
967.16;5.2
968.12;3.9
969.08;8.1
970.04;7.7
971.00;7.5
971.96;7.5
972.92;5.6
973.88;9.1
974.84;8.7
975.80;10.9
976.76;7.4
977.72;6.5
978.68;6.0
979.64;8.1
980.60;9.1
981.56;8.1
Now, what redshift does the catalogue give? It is 0.293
